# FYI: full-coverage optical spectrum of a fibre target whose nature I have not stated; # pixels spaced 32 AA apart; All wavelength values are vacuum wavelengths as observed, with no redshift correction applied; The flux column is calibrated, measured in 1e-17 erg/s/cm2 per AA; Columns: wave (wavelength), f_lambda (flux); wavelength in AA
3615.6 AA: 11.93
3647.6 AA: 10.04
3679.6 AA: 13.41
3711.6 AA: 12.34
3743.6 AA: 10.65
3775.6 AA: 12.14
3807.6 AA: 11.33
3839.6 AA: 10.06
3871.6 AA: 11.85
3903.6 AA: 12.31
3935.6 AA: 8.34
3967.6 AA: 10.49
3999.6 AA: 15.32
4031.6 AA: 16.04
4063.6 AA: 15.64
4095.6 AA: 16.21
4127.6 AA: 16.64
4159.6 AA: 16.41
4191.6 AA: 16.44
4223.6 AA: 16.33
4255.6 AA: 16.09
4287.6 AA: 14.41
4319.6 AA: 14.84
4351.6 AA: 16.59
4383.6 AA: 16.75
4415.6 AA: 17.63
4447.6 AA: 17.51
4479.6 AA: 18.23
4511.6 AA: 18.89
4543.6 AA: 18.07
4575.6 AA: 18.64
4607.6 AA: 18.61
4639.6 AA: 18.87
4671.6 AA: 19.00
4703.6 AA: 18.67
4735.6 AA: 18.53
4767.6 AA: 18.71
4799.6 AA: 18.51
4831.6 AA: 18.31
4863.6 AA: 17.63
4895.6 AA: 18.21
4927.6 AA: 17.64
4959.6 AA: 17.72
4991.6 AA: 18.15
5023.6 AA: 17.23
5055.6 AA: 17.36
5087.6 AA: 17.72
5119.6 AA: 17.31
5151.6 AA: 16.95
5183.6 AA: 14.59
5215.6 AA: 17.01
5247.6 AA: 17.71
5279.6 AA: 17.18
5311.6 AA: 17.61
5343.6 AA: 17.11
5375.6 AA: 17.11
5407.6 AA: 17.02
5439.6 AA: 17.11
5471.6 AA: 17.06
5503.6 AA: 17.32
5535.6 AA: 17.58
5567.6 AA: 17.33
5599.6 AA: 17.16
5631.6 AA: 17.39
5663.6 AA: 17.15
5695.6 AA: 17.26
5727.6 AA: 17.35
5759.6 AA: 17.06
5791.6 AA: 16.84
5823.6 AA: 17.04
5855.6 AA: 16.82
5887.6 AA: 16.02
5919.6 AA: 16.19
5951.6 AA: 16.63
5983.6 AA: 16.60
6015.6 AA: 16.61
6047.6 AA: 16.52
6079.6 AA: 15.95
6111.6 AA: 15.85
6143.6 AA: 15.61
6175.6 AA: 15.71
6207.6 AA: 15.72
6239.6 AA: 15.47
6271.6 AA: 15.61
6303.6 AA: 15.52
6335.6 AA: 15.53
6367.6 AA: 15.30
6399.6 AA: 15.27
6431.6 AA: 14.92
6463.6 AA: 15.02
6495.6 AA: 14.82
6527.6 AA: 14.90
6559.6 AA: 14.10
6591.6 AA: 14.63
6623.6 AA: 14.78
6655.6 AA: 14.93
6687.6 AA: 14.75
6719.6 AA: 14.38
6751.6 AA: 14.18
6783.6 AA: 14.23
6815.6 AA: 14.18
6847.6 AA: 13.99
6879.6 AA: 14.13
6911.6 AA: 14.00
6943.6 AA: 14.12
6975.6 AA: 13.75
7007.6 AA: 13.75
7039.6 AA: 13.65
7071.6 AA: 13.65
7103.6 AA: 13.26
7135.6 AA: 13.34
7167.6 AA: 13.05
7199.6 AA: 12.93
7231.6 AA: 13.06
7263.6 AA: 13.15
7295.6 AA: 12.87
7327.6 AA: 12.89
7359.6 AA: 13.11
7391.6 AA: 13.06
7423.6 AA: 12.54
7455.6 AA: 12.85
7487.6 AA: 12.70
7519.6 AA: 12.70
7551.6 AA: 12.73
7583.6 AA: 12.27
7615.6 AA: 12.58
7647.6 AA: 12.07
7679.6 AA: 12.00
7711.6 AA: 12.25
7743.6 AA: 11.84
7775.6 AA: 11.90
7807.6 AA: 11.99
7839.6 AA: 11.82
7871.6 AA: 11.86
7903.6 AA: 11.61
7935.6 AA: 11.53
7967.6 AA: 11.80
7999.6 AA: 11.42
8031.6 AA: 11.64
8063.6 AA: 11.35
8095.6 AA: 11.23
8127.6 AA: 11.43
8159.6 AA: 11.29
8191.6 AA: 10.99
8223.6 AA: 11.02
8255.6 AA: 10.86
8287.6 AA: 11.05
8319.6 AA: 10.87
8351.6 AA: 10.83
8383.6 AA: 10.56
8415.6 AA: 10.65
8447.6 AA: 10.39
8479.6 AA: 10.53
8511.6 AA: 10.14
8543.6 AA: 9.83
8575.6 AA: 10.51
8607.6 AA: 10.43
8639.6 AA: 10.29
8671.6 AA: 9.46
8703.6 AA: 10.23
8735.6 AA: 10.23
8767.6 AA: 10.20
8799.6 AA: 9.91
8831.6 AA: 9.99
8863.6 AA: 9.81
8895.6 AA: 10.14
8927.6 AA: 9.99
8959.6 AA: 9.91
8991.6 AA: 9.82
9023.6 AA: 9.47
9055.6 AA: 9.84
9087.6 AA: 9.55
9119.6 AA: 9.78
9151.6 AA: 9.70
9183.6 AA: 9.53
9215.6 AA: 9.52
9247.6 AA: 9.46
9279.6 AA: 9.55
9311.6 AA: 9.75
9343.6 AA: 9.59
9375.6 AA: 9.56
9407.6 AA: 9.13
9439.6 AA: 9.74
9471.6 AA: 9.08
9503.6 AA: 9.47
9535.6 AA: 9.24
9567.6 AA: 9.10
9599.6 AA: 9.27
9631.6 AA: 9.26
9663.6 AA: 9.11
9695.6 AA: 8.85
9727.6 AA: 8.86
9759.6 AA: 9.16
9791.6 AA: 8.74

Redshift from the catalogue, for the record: 0.000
